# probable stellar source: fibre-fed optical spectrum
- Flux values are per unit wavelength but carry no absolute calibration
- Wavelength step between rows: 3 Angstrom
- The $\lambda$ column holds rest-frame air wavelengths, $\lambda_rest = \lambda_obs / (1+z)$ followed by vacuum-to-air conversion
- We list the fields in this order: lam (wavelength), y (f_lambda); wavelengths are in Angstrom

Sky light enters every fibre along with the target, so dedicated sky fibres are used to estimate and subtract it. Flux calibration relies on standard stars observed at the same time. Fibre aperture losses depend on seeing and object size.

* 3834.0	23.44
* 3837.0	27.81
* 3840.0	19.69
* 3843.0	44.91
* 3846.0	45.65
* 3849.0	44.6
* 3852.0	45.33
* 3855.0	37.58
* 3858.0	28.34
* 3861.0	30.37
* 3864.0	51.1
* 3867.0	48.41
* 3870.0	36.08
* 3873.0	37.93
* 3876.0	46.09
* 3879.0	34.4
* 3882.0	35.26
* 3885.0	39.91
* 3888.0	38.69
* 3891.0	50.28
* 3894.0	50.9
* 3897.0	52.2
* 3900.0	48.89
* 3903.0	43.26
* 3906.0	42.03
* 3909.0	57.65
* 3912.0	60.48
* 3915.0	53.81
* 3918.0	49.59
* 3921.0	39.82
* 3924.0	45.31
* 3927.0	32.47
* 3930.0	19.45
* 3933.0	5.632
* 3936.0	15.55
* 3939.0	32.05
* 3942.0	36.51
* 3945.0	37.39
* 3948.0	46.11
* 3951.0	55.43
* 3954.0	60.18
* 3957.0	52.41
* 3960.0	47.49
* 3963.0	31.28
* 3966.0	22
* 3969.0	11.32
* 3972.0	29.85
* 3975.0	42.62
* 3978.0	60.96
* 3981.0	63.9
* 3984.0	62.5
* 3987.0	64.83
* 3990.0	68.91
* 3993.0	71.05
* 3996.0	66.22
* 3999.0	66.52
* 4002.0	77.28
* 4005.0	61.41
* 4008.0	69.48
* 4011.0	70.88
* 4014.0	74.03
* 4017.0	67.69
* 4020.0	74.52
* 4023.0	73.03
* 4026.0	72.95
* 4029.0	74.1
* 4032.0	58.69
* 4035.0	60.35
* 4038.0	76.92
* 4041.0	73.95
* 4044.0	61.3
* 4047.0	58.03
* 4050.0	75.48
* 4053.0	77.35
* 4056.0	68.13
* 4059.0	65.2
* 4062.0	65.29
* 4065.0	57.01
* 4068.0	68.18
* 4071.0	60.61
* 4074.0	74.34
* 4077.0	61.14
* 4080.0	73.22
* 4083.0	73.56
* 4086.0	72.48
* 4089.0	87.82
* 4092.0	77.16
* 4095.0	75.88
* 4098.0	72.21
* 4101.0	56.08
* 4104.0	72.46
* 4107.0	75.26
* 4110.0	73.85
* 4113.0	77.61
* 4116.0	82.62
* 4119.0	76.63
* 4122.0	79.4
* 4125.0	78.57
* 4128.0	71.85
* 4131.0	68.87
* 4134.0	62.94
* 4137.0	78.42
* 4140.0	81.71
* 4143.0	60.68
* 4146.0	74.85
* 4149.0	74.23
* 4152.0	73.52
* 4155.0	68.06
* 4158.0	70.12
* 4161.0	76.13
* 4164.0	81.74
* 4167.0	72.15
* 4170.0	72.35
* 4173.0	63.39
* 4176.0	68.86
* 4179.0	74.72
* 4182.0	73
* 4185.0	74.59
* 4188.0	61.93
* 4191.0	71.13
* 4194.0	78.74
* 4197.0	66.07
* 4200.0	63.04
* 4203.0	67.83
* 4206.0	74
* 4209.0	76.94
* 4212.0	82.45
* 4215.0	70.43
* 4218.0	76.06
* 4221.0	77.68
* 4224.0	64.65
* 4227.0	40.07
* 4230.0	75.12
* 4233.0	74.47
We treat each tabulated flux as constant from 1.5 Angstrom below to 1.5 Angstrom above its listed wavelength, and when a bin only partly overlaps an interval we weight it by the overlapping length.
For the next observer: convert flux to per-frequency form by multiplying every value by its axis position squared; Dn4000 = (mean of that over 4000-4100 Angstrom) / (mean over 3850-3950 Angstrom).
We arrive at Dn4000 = 1.87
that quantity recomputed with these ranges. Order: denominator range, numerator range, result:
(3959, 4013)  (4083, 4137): 1.43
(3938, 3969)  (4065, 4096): 1.87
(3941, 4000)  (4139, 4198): 1.59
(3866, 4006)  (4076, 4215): 1.76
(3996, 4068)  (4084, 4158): 1.12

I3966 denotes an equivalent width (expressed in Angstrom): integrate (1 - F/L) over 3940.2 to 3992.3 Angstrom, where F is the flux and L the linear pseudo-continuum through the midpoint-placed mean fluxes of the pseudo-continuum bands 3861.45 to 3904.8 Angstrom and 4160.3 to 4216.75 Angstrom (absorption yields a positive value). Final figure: 4.5 Angstrom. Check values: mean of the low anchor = 43.5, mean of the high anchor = 72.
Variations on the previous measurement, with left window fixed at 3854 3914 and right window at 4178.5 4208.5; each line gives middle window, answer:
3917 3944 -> 9.68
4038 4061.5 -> -4.39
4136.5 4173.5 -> -3.18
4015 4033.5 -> -4.79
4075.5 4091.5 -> -3.36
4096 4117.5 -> -3.37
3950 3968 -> 2.32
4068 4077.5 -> -0.98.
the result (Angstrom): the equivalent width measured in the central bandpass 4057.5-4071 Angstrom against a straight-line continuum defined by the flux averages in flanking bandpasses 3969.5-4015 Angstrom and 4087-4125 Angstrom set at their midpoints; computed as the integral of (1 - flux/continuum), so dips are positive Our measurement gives 1.4 Angstrom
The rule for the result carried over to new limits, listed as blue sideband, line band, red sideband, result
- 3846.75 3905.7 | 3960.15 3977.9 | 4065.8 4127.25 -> 7.6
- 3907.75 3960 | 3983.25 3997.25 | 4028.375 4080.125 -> -3.6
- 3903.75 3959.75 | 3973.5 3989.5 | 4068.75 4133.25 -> -2.8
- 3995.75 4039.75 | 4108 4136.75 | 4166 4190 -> -2.0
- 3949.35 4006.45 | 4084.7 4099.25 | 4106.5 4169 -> -1.9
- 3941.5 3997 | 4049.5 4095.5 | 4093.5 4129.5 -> -2.1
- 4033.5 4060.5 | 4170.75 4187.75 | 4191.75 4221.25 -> 0.5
